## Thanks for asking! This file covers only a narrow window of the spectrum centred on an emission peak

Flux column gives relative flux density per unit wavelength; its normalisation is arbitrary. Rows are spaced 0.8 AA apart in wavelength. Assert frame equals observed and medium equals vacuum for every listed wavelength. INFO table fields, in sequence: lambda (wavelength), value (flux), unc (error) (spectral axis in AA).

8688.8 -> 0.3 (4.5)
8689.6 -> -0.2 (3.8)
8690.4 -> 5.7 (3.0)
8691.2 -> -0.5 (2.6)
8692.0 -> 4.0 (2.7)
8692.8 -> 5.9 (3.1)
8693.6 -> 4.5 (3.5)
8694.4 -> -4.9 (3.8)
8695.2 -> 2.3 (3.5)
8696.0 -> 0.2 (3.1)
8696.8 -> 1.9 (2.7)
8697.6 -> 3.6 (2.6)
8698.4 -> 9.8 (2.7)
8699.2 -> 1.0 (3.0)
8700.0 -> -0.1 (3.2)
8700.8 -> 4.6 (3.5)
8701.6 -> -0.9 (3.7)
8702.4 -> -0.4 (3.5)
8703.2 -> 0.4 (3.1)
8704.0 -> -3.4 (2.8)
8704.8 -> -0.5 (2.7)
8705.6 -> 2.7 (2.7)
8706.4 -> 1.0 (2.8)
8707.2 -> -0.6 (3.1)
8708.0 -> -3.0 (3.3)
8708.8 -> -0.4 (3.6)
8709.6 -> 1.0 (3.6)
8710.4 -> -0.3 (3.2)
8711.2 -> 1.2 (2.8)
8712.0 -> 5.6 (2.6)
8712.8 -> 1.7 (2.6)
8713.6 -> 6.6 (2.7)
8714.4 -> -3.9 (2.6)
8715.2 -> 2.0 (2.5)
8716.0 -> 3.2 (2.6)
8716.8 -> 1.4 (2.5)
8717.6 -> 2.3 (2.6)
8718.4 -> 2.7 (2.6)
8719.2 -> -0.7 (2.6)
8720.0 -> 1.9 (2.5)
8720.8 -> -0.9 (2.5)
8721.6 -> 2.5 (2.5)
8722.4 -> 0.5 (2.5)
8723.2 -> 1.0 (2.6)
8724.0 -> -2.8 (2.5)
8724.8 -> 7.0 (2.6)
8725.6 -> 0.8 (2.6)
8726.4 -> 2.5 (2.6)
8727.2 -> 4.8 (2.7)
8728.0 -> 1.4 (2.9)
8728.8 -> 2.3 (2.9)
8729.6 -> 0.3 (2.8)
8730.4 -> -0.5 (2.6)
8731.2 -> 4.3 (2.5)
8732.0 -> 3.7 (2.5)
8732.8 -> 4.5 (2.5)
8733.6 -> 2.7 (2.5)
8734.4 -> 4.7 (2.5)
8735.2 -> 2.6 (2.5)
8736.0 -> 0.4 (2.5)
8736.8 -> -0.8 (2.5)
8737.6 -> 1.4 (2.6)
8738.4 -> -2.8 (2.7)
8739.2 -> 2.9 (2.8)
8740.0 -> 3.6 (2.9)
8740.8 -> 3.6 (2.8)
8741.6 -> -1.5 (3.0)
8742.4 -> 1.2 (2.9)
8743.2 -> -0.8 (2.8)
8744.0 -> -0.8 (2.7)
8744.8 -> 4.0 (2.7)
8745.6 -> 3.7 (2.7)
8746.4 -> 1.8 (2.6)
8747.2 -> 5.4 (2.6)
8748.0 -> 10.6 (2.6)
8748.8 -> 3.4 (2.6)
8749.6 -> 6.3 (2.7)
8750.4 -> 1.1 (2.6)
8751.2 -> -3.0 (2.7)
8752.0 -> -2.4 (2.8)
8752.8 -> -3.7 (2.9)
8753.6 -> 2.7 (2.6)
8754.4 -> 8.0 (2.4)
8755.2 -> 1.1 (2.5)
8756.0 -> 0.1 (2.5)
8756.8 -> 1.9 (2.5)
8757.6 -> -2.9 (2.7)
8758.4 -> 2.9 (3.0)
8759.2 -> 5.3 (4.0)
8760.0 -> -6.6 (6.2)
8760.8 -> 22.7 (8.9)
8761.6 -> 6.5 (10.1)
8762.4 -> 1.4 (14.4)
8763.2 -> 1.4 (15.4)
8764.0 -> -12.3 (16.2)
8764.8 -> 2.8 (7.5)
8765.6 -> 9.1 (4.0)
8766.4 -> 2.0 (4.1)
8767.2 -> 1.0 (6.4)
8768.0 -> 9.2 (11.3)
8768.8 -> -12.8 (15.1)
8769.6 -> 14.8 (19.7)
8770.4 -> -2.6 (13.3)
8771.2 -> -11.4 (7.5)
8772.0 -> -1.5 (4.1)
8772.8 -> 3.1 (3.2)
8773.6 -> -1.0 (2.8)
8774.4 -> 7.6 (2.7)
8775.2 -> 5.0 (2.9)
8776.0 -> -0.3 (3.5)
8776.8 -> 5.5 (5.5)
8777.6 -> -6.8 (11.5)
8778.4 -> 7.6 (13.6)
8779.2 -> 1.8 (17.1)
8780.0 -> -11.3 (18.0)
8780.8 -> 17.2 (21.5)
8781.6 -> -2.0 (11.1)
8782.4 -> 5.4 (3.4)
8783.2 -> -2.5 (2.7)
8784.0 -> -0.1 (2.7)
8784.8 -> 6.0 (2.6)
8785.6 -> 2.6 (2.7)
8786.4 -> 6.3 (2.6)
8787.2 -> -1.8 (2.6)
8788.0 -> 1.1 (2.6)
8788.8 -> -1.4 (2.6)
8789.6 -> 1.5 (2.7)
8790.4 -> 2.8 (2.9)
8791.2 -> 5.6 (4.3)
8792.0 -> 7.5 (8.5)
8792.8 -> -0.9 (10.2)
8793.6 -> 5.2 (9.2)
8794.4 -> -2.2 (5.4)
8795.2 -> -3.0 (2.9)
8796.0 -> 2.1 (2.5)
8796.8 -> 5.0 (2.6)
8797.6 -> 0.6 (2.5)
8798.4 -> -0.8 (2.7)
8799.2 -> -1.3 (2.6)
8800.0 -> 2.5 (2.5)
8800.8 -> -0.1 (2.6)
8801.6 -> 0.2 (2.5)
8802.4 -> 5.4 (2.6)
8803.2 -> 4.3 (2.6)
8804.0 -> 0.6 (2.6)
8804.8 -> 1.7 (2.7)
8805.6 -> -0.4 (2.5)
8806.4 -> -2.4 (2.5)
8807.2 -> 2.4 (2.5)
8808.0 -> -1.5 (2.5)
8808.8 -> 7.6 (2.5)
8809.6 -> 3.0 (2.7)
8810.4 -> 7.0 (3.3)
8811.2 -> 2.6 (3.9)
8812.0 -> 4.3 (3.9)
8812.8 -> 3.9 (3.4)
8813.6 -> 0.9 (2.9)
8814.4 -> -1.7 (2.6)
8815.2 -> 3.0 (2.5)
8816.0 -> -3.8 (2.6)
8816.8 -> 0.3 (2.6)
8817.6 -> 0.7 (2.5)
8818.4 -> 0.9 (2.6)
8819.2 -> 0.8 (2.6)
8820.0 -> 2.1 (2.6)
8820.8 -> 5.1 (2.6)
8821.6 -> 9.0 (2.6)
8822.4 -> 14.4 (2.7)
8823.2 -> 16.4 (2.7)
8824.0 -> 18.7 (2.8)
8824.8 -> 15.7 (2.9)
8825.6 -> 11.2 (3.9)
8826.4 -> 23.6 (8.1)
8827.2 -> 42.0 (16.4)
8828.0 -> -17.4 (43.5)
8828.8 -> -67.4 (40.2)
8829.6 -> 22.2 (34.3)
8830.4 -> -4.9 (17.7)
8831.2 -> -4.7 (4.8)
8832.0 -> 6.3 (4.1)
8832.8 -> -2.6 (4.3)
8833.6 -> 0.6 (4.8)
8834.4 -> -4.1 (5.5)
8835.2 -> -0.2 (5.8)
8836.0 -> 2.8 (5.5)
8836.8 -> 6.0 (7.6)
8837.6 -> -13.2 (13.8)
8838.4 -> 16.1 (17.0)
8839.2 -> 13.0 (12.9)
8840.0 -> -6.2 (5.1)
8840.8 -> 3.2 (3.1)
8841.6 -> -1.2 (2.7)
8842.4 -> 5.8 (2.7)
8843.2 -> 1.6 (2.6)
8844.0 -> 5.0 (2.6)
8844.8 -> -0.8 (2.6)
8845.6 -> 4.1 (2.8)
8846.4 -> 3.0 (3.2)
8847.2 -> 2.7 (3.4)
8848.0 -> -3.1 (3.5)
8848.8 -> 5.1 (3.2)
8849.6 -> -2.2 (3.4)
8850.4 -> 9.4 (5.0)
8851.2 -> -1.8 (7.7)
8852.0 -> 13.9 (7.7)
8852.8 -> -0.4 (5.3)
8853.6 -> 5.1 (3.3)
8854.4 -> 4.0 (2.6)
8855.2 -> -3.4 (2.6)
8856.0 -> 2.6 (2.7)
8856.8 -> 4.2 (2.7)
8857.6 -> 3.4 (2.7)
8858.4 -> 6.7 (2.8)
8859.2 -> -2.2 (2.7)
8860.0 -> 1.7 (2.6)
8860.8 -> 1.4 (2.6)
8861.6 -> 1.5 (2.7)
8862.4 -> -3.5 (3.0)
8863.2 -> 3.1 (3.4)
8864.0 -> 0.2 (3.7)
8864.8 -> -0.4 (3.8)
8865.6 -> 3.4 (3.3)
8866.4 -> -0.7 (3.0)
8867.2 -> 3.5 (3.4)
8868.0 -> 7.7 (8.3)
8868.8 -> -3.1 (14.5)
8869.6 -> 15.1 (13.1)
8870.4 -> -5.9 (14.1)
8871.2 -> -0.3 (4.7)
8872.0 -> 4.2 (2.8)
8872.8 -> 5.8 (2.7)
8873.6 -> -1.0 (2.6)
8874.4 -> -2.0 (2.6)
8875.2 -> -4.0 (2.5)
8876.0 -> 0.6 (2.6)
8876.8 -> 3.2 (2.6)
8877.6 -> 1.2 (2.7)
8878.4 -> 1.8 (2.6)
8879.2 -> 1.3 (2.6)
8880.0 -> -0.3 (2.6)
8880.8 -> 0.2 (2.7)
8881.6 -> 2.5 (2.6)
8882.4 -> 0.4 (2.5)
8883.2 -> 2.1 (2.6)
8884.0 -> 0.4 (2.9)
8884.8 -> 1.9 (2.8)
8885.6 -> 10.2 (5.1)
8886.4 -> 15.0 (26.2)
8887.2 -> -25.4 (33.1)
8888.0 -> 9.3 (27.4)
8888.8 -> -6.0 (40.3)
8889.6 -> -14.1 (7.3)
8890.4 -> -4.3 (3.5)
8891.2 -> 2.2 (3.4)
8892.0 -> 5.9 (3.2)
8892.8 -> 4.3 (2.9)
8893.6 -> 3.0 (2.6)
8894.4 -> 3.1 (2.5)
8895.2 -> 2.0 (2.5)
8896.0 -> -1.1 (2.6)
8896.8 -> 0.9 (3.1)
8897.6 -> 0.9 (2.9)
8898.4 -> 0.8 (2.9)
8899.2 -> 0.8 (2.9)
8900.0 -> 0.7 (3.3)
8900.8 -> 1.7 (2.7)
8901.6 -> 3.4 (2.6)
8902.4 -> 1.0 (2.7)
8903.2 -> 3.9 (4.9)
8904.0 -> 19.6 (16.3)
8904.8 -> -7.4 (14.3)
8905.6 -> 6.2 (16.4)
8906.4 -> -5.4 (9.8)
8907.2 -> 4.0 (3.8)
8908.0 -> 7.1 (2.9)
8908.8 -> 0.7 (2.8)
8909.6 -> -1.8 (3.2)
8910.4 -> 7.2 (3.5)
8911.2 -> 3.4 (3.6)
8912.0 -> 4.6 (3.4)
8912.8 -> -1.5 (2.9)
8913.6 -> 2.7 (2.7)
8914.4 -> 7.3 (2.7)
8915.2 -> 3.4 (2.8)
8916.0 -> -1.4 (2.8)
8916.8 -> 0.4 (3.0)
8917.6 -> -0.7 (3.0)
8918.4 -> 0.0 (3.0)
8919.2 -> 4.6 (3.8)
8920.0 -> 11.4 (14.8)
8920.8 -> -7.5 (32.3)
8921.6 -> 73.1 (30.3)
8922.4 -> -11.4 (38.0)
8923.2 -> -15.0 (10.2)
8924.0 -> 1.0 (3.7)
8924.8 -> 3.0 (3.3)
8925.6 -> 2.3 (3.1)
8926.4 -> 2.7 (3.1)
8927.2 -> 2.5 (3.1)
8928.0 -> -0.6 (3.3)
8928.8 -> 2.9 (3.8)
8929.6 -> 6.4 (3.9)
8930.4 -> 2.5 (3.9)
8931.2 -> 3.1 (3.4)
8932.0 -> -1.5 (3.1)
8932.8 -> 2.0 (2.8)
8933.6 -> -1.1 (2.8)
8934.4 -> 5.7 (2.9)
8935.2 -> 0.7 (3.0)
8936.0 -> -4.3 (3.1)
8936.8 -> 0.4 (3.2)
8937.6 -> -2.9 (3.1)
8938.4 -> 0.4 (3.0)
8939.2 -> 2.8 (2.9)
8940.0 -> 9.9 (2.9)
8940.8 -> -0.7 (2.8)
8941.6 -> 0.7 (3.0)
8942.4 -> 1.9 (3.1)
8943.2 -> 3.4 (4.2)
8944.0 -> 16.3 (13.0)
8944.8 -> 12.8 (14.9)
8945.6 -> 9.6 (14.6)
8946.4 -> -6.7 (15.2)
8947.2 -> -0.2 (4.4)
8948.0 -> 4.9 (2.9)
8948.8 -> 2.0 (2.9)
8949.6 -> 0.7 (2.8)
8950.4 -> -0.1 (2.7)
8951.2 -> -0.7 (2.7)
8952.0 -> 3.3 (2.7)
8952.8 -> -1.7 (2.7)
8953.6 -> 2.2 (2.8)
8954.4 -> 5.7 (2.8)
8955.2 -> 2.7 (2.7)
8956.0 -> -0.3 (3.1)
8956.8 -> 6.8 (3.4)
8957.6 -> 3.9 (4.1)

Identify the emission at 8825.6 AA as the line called H-beta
